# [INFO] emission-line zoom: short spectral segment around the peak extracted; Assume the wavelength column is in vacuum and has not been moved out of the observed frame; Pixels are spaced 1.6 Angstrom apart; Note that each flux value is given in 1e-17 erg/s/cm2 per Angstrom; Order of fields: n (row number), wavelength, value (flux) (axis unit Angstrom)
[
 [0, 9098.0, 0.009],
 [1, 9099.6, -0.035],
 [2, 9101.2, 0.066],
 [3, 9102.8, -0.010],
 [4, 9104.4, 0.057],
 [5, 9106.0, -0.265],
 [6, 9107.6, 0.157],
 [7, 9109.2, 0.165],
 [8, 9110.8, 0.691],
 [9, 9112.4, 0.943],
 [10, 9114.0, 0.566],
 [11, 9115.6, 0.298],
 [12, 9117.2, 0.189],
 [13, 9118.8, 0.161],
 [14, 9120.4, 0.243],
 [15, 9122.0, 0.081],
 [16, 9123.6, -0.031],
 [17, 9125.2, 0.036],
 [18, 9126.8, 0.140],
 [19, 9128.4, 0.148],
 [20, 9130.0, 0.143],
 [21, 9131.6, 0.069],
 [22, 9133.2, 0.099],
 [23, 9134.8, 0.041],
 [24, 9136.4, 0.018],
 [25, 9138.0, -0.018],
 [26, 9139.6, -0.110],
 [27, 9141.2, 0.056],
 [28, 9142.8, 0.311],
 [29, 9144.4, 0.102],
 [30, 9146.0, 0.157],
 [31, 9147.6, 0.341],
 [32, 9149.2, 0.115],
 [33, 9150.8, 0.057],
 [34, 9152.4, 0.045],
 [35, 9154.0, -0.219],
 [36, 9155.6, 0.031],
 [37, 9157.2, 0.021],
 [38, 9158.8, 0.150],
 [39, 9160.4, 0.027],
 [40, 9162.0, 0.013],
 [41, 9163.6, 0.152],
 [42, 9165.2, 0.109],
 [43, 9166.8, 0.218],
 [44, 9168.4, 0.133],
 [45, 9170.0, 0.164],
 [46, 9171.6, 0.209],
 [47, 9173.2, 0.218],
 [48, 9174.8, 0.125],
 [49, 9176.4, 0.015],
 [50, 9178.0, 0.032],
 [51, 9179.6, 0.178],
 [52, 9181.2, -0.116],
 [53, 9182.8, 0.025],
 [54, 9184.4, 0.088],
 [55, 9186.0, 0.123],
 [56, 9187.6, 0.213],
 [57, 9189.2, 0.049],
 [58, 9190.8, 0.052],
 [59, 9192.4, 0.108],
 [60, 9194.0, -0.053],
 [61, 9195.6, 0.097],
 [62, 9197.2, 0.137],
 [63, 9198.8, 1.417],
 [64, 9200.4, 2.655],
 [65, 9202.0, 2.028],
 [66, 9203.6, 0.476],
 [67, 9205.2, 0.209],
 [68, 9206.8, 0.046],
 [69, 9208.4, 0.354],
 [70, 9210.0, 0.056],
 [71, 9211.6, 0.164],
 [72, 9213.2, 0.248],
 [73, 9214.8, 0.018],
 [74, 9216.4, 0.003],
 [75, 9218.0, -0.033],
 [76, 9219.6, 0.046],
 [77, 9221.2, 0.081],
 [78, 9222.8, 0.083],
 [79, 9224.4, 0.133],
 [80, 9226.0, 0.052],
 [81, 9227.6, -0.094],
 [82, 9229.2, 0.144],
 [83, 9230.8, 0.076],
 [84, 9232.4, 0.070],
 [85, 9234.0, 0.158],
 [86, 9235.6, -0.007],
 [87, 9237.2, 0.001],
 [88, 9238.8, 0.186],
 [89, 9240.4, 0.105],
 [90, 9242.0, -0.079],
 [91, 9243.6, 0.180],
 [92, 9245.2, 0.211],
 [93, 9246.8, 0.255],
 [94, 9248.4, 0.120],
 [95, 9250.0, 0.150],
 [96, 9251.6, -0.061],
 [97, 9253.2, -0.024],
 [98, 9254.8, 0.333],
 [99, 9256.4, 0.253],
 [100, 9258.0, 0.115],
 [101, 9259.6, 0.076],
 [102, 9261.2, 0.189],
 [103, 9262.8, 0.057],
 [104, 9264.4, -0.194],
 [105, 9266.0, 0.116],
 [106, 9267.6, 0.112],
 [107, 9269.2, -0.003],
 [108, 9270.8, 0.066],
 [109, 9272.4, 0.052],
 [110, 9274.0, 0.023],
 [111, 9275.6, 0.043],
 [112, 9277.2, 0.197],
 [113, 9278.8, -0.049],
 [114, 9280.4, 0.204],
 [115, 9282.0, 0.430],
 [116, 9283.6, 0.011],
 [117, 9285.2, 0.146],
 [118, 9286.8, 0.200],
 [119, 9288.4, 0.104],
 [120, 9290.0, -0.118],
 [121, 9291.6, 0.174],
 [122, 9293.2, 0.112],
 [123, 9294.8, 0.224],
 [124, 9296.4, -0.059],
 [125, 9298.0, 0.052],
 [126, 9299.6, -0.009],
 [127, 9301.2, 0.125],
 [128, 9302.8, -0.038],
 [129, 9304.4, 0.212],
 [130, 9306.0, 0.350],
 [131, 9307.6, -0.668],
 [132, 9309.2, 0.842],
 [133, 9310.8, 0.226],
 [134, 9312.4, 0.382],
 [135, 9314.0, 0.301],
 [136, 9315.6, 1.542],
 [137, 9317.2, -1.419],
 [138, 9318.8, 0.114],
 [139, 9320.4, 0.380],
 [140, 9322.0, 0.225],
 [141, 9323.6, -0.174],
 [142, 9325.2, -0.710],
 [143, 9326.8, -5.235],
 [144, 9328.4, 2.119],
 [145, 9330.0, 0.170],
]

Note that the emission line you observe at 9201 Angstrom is [O III]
